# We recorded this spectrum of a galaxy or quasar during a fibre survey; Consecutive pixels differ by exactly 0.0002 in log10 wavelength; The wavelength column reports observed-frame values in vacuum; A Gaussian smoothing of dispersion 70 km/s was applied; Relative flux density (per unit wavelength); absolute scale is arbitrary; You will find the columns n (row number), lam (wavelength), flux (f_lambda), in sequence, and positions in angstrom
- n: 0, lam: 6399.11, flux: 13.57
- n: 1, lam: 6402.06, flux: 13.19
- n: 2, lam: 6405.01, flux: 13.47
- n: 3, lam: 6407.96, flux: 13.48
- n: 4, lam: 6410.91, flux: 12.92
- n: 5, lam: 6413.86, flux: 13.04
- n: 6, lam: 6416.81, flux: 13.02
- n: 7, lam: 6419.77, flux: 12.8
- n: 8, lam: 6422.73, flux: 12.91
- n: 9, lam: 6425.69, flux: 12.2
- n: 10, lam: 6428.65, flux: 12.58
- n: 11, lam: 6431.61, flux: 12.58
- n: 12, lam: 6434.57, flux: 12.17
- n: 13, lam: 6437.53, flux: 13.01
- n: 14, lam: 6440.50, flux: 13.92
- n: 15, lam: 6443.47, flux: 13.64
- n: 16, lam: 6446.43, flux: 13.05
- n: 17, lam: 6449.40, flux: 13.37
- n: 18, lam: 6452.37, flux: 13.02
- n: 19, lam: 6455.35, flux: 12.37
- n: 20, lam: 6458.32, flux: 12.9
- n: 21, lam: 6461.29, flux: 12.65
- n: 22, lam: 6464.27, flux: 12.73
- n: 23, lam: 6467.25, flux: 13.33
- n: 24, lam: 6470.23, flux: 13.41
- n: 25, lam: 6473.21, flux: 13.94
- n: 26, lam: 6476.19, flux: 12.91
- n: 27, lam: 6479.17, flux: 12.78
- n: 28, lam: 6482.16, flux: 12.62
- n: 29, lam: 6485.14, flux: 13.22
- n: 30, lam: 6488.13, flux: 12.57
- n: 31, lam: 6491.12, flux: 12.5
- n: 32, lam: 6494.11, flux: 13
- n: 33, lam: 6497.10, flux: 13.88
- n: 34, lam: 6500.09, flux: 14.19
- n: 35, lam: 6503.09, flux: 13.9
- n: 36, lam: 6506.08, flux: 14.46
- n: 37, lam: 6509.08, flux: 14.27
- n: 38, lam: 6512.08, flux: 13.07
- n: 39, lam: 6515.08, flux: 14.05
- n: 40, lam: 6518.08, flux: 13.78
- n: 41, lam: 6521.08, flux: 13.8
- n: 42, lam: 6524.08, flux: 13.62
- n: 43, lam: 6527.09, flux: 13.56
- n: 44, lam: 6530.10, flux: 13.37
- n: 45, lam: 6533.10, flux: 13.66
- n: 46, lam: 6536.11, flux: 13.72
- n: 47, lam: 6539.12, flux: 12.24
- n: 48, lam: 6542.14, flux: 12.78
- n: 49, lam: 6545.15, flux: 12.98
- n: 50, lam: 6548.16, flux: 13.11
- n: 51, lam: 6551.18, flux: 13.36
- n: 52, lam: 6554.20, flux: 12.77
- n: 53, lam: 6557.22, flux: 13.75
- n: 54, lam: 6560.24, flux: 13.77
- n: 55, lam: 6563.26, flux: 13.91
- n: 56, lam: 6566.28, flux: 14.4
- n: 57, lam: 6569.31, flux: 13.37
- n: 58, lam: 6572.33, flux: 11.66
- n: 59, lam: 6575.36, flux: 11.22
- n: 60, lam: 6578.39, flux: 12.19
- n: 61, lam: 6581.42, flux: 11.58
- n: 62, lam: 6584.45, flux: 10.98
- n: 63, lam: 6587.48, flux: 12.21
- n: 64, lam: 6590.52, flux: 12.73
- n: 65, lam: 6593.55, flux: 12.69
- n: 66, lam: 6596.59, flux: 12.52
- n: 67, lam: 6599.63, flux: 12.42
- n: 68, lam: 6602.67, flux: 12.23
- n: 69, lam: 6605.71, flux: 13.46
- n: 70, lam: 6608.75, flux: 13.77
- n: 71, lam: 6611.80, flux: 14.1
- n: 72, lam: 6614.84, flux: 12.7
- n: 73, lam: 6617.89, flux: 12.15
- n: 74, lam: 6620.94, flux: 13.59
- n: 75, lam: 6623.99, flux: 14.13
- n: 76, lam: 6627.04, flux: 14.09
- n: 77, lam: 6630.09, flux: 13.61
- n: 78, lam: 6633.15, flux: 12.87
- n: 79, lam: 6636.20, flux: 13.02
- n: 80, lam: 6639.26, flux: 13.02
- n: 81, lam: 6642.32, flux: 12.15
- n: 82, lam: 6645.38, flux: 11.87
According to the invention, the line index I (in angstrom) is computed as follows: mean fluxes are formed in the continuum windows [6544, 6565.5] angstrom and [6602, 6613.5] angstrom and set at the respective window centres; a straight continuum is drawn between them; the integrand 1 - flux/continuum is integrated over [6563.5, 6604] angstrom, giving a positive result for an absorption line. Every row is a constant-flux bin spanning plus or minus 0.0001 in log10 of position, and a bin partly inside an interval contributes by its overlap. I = 3.24 angstrom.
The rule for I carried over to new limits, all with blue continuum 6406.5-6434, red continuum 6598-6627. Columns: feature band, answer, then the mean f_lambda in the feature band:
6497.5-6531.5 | -2.1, 13.8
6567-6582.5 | 1.2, 12.1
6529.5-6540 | -0.2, 13.3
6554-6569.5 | -0.8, 13.8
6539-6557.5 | 0.1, 13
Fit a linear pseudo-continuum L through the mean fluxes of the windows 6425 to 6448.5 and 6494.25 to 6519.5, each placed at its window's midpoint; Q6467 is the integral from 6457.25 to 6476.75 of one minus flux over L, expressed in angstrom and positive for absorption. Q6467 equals 0.3 angstrom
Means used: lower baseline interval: 12.9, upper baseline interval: 13.9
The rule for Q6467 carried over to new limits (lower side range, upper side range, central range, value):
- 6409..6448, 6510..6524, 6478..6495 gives 0.83 angstrom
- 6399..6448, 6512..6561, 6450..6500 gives 0.58 angstrom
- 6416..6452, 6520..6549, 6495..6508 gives -0.88 angstrom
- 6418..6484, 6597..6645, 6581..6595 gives 1.08 angstrom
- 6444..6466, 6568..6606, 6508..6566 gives -4.61 angstrom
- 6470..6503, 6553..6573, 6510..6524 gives -0.41 angstrom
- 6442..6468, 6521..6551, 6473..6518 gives -0.99 angstrom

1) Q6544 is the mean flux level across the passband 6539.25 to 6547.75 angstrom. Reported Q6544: 12.8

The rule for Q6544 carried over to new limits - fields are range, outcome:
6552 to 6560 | 13.3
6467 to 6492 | 13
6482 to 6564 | 13.4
